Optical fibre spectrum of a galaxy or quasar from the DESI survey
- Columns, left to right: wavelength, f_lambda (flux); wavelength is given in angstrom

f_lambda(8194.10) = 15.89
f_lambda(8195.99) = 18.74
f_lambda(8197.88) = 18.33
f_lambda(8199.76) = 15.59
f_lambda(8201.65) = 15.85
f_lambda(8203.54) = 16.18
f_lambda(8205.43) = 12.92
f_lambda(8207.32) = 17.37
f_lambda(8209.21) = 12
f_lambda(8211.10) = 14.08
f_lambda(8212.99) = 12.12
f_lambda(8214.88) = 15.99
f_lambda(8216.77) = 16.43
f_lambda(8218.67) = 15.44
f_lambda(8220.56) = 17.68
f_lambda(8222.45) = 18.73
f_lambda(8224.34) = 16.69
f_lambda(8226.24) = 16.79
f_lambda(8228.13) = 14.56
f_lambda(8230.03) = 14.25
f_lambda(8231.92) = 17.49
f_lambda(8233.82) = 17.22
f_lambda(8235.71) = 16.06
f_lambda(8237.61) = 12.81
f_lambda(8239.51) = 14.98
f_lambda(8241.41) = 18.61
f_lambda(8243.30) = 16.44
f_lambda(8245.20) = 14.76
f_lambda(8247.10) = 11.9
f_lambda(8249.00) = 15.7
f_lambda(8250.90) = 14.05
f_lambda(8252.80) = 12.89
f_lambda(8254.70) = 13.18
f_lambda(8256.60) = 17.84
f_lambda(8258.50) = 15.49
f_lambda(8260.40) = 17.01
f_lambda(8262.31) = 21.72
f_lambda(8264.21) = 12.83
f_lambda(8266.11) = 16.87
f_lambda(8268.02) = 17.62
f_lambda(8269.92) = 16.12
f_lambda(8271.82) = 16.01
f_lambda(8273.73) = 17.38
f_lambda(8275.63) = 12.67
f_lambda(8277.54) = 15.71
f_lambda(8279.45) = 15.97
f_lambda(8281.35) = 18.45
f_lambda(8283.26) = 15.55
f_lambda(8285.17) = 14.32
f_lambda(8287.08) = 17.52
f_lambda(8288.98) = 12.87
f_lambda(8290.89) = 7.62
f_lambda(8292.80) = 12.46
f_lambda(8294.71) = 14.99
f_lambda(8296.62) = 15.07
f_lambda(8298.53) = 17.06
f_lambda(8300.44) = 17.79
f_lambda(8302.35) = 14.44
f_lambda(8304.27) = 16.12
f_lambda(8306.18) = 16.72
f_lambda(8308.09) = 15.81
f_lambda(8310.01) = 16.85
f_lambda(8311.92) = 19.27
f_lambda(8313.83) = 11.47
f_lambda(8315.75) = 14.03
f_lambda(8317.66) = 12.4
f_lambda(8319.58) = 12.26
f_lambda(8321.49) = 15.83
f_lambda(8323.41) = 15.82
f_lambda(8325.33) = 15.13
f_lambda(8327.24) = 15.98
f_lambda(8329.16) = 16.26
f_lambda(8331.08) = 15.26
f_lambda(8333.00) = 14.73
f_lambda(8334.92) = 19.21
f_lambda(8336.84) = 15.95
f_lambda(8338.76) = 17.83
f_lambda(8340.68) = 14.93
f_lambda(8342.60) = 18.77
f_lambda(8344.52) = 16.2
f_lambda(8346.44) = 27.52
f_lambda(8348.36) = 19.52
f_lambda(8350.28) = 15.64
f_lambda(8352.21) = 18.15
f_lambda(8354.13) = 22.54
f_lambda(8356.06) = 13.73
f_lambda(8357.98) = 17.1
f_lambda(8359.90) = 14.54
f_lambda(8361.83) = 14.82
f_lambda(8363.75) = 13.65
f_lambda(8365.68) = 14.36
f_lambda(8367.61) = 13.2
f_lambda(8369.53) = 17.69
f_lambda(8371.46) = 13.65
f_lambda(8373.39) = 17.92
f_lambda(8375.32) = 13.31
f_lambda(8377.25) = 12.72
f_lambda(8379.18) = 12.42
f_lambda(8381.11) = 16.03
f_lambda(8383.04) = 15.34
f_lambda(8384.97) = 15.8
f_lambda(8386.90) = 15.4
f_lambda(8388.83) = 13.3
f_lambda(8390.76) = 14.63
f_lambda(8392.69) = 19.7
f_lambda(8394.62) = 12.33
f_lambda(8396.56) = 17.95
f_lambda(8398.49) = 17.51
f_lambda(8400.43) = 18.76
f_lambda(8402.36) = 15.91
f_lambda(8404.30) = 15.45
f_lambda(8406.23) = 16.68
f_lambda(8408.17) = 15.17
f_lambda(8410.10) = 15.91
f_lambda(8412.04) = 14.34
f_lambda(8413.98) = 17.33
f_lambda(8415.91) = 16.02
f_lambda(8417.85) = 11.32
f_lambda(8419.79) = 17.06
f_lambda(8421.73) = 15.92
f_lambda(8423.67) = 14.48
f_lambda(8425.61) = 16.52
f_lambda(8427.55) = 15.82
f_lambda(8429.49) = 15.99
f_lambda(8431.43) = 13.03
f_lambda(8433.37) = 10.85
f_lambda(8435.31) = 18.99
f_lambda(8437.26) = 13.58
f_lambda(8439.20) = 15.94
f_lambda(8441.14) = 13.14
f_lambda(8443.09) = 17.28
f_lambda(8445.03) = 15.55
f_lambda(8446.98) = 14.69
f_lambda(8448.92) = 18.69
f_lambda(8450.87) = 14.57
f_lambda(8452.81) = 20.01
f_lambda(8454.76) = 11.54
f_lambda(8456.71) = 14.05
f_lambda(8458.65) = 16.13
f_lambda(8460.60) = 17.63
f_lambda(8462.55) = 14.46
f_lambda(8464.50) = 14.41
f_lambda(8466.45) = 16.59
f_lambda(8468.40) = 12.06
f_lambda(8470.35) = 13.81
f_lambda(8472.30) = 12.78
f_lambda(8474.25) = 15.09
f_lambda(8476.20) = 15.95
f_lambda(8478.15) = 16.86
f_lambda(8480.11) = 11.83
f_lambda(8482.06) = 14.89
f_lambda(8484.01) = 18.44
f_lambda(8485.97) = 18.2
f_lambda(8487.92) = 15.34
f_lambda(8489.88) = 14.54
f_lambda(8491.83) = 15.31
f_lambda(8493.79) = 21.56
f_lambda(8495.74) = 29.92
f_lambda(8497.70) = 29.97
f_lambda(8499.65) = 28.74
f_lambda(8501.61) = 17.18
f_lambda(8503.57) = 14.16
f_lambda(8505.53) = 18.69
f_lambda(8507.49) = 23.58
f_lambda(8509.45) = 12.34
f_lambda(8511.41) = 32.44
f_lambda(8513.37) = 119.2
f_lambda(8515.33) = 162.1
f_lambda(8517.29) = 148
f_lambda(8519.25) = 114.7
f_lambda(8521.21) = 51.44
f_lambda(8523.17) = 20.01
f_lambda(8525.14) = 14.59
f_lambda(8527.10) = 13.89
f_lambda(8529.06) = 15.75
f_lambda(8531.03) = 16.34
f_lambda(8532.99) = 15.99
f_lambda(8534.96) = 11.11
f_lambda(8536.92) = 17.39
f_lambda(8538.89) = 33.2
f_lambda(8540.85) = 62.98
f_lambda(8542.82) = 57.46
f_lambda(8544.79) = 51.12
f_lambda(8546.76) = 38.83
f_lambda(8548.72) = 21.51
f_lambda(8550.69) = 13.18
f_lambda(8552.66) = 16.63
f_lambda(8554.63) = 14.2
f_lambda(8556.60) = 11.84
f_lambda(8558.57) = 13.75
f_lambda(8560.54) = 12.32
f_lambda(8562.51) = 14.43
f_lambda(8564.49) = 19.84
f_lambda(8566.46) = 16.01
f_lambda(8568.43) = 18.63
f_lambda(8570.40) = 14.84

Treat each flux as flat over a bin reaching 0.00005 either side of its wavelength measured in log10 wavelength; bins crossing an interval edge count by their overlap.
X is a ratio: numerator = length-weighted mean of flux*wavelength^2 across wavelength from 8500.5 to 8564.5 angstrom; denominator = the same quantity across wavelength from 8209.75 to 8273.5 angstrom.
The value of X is 2.52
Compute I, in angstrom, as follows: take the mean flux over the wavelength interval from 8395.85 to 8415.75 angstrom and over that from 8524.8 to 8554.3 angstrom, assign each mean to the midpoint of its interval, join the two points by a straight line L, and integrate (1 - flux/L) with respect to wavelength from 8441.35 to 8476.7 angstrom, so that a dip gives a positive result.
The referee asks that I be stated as 9.02 angstrom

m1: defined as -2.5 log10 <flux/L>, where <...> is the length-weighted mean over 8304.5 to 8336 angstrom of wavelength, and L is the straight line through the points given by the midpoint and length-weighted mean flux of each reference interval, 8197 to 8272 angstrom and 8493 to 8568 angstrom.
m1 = 0.35 mag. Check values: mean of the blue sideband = 15.7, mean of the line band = 15.5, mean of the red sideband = 35.3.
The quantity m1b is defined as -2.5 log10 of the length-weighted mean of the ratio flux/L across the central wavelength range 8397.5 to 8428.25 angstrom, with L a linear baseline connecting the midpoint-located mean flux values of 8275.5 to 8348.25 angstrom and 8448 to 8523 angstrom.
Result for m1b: 0.47 mag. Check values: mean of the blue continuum 15.8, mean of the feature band 15.9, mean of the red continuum 30.9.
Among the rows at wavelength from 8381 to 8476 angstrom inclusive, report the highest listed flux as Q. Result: 20.01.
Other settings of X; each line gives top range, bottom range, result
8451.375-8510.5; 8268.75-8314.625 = 1.17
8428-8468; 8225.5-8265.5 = 1.03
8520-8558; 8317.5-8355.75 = 1.64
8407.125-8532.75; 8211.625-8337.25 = 1.67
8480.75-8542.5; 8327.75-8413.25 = 2.36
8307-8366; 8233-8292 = 1.08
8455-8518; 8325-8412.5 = 1.84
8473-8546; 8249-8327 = 2.43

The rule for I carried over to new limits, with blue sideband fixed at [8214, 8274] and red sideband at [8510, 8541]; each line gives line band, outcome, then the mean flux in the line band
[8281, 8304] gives 7.67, 14.8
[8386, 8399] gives 7.16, 15.8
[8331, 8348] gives 6.19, 18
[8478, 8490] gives 7.97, 15.7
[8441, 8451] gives 6.20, 15.9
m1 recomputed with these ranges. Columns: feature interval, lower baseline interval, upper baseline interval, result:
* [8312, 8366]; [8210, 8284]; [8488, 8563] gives 0.337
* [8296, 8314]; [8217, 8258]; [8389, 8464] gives -0.044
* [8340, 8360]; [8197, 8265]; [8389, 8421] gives -0.155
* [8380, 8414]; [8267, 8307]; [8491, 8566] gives 0.464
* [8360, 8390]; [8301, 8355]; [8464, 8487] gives 0.105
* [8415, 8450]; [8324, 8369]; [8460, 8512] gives 0.147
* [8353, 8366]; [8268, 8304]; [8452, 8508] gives 0.005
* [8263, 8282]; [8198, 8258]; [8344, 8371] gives -0.003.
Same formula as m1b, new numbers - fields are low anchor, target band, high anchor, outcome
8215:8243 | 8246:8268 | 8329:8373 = 0.06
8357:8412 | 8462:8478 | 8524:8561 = 0.35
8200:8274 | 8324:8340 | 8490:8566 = 0.33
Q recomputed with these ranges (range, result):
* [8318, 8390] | 27.52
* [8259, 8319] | 21.72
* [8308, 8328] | 19.27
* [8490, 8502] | 29.97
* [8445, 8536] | 162.1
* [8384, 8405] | 19.7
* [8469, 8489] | 18.44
